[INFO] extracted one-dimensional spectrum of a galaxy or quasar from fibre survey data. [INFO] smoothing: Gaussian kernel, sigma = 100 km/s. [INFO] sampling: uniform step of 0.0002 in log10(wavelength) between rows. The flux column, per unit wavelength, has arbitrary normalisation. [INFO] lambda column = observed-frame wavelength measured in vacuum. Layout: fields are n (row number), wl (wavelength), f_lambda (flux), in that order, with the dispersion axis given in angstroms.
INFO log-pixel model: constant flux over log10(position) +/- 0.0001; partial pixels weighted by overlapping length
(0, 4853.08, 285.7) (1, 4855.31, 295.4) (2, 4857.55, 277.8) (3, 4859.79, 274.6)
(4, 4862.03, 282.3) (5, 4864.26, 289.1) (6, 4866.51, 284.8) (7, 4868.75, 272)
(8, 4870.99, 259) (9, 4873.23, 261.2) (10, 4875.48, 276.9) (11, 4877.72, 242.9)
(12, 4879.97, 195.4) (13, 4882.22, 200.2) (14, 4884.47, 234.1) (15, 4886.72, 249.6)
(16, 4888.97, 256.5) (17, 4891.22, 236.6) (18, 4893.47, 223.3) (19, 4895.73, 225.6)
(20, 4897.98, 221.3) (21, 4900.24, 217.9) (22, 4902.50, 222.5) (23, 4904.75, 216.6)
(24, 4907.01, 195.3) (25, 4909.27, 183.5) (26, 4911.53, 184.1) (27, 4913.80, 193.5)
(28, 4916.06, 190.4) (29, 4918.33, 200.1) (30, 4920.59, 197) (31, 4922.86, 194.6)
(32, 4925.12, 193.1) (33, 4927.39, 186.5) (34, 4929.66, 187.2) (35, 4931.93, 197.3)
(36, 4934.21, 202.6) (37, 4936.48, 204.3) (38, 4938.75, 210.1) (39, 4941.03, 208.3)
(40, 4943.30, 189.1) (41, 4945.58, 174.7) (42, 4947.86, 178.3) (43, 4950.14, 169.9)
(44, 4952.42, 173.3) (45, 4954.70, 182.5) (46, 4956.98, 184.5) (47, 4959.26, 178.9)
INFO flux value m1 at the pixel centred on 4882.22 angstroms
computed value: 200.2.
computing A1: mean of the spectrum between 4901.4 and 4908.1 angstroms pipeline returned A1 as 212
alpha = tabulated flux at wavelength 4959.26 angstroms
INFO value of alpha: 178.9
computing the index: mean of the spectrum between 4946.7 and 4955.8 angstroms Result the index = 176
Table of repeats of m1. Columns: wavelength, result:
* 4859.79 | 274.6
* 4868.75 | 272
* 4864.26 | 289.1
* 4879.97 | 195.4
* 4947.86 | 178.3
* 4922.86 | 194.6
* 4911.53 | 184.1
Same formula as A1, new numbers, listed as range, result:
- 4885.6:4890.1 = 253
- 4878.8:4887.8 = 220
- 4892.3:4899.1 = 224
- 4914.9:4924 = 196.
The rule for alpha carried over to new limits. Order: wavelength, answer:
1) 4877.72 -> 242.9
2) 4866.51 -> 284.8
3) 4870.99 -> 259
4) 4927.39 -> 186.5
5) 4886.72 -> 249.6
